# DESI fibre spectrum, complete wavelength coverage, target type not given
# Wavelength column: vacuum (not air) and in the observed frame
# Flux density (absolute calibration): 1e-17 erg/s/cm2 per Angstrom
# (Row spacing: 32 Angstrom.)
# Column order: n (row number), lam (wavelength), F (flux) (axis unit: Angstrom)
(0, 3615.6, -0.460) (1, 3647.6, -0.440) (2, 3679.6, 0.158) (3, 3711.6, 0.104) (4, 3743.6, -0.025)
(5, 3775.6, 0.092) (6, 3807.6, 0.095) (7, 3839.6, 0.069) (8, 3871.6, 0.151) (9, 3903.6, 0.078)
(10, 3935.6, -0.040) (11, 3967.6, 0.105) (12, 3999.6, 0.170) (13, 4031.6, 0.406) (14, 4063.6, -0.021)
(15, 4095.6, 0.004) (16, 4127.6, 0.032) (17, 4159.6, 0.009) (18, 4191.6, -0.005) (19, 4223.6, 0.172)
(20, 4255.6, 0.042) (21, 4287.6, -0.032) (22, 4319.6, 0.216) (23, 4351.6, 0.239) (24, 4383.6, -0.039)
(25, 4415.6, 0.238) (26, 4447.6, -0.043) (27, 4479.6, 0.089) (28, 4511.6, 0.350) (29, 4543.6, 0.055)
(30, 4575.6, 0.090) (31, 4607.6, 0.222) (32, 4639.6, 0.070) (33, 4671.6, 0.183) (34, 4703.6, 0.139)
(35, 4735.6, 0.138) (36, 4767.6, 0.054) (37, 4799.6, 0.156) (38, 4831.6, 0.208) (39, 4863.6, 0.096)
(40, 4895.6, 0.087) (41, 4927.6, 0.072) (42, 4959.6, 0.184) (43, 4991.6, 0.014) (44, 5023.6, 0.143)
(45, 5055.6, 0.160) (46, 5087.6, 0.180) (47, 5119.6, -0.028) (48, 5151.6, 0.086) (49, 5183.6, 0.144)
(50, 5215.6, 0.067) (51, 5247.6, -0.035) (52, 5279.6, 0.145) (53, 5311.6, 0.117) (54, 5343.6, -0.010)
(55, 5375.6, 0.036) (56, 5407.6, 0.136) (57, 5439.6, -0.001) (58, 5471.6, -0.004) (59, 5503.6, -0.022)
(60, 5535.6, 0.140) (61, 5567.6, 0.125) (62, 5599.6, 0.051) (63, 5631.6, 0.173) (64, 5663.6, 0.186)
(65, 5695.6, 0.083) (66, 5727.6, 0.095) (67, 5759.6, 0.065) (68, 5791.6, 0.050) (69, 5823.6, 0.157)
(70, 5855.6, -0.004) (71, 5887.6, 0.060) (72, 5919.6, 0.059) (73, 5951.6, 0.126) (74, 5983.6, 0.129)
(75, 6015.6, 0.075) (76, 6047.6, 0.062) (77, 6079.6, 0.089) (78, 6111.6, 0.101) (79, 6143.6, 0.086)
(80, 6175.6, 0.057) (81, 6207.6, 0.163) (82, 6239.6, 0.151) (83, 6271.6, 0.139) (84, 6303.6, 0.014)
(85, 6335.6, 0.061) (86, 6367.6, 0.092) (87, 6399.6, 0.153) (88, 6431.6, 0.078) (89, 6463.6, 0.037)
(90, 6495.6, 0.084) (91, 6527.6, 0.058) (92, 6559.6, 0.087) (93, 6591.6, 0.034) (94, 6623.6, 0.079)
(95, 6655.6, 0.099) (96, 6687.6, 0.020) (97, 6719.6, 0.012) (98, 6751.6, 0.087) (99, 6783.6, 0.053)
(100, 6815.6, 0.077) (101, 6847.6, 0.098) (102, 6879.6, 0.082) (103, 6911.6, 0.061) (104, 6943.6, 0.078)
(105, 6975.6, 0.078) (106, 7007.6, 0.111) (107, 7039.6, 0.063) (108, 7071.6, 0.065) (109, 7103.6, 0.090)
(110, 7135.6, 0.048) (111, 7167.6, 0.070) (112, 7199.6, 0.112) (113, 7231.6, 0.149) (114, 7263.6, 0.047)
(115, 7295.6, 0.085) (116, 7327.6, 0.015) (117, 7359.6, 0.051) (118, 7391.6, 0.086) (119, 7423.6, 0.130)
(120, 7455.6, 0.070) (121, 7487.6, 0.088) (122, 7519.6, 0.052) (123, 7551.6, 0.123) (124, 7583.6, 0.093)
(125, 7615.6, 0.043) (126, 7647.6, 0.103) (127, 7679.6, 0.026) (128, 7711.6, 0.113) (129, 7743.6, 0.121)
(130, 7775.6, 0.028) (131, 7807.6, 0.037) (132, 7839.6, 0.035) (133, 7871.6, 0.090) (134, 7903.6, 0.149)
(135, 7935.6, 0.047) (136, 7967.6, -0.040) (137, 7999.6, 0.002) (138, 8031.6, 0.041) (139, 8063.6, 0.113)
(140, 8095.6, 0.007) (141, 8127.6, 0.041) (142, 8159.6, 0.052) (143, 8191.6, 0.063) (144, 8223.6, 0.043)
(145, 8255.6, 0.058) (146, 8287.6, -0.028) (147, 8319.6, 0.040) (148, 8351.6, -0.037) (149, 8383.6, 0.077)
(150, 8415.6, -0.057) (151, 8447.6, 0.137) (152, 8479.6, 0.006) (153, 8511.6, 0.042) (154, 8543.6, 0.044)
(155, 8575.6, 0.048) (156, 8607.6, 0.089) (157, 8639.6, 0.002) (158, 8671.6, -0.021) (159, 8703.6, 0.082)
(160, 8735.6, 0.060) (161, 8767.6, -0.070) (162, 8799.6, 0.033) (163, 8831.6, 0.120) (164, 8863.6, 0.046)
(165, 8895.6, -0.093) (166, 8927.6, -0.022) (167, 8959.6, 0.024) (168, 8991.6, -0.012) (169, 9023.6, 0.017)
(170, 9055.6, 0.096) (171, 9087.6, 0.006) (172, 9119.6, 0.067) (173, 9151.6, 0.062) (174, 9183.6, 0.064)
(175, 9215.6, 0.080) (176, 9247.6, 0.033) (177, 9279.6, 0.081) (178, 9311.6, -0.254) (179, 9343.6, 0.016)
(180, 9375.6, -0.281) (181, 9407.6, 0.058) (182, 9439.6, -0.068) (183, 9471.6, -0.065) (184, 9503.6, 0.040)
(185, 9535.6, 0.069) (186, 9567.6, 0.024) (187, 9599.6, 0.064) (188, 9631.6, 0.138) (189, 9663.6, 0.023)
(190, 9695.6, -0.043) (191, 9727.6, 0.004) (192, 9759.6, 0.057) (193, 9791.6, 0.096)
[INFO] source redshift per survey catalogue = 0.300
